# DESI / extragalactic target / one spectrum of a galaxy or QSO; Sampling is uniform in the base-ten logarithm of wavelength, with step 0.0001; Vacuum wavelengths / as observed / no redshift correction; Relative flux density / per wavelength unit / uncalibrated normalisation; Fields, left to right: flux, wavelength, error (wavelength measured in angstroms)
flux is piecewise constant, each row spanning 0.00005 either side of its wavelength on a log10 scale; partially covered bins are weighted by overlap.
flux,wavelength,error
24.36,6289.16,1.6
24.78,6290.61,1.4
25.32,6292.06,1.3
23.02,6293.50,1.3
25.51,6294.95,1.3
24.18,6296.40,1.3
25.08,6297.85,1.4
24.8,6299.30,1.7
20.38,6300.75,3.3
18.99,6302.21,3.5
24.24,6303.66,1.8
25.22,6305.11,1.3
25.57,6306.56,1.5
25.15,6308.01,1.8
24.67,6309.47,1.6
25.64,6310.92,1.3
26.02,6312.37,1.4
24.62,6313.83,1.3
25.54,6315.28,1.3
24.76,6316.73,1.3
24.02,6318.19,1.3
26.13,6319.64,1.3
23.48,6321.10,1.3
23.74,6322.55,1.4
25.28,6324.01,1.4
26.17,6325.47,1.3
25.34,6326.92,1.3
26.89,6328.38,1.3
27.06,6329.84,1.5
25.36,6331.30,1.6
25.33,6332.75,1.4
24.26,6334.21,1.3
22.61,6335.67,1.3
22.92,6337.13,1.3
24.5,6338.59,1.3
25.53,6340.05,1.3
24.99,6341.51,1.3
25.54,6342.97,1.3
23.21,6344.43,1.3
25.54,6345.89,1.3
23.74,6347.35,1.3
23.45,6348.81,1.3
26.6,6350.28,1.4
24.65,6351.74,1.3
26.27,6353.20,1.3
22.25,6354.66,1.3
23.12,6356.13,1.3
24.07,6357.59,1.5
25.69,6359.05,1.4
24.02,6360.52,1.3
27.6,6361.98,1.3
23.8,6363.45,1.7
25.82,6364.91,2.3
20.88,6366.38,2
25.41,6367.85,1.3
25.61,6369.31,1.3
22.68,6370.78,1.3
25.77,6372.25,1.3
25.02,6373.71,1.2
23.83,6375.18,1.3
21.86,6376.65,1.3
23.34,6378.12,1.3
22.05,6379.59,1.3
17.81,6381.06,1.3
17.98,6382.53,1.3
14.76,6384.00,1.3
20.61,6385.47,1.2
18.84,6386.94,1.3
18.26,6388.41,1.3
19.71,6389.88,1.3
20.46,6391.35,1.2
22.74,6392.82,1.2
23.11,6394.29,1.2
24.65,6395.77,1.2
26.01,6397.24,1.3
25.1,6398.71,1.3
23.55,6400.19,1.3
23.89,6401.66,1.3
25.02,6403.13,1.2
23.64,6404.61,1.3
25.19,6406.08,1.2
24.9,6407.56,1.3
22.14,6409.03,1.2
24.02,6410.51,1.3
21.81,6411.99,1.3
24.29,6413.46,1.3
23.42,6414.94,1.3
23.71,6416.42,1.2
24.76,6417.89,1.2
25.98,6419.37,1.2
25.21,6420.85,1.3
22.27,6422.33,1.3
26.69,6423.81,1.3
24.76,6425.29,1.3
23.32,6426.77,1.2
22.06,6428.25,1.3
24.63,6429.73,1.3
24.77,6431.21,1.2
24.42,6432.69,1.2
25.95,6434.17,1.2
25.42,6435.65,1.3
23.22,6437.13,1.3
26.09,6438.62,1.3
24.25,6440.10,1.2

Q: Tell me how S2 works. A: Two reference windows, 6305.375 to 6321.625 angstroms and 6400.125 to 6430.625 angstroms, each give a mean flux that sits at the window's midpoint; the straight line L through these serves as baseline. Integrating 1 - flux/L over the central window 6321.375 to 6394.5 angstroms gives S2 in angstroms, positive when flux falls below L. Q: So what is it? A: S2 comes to 3.4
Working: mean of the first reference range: 25.1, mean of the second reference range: 24.1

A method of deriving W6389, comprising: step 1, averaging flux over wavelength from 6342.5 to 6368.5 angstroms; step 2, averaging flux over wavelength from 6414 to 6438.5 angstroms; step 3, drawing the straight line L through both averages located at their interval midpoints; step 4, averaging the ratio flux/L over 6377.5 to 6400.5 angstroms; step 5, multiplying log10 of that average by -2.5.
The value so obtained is 0.16 mag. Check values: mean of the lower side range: 24.5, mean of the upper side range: 24.4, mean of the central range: 21.1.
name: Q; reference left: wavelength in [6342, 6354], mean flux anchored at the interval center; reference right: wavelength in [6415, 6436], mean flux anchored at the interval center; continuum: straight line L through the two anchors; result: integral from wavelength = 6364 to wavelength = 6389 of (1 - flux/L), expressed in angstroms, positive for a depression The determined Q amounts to 2.9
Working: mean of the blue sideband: 24.9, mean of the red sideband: 24.5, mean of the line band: 21.8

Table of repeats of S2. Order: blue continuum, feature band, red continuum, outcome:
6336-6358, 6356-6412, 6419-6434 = 3.3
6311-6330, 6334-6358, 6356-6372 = 0.5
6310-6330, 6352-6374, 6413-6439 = 0.4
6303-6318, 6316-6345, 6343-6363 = 0.0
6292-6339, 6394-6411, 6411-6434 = 0.0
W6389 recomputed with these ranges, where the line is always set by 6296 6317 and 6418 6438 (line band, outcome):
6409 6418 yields 0.05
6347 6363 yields -0.01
